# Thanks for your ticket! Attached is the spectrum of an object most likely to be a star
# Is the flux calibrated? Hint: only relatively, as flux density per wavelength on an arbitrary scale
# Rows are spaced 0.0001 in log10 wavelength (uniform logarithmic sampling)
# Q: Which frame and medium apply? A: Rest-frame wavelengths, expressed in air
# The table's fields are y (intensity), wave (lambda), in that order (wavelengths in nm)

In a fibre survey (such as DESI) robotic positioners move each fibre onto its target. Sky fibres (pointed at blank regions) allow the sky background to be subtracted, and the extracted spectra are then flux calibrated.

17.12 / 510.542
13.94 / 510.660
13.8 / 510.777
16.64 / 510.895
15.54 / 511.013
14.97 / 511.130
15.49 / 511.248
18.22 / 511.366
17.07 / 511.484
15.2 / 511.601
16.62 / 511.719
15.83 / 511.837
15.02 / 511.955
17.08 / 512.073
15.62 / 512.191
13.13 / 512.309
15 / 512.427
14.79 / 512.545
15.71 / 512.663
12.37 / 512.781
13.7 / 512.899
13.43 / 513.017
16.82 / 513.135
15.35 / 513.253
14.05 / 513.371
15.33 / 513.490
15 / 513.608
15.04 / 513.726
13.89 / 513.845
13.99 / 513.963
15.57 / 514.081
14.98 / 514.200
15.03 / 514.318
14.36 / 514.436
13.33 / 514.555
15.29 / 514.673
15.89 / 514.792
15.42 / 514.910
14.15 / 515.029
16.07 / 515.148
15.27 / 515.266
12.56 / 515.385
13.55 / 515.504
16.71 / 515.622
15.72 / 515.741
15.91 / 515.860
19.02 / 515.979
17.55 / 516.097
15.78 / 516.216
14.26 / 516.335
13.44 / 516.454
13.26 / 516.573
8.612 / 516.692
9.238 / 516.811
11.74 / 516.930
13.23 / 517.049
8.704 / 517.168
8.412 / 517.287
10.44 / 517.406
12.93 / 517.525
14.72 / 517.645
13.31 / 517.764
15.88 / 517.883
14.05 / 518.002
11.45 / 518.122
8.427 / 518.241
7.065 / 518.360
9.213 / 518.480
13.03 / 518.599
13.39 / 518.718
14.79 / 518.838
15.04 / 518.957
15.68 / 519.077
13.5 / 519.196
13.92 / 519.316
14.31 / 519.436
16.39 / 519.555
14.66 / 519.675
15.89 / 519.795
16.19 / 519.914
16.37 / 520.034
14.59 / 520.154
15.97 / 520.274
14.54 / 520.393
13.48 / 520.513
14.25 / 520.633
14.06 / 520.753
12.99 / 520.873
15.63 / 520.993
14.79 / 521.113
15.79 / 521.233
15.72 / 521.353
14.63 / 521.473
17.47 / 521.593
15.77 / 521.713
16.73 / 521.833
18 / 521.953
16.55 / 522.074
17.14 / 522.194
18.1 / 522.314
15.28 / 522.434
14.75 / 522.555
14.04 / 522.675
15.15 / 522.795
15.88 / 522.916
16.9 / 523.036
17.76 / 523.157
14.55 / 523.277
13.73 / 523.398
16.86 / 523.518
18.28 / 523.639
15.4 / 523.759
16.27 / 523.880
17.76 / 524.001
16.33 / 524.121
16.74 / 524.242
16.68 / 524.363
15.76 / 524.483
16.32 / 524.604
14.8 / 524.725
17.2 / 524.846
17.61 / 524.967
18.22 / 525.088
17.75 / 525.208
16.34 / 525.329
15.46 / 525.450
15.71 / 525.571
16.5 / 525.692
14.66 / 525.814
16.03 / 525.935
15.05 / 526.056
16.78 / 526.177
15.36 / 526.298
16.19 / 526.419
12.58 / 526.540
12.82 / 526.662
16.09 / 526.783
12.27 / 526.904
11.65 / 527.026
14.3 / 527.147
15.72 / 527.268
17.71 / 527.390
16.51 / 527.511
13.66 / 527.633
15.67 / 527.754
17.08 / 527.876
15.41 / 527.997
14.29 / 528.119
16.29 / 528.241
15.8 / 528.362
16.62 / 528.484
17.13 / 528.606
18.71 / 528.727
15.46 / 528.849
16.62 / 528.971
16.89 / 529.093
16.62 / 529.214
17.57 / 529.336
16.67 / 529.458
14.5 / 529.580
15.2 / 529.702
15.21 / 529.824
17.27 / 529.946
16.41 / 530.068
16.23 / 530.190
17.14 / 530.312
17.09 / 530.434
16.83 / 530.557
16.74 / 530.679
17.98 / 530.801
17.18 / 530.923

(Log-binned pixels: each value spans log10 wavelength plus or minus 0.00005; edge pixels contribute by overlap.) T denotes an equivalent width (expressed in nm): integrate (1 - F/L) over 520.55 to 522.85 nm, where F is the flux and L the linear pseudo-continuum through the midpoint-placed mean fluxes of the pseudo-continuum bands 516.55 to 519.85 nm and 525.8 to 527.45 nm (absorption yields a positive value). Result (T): -0.36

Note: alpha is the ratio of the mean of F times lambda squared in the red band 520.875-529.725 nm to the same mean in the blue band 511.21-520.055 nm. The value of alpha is 1.16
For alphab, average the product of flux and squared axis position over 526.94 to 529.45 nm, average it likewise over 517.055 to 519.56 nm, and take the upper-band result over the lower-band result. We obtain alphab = 1.32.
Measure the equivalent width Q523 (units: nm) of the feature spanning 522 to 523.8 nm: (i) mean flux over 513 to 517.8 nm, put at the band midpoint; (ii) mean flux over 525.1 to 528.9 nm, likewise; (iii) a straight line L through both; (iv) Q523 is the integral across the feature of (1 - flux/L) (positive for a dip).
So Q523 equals -0.119 nm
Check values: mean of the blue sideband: 14.1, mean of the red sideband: 15.6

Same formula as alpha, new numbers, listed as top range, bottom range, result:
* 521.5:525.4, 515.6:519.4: 1.29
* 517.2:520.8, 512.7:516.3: 0.91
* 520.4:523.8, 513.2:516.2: 1.06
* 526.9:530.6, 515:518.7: 1.29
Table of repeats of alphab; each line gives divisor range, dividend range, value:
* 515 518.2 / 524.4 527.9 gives 1.20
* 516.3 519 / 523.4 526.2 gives 1.42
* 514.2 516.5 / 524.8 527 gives 1.07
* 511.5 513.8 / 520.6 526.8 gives 1.10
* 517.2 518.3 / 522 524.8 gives 1.36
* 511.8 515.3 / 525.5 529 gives 1.10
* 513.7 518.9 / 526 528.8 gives 1.19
